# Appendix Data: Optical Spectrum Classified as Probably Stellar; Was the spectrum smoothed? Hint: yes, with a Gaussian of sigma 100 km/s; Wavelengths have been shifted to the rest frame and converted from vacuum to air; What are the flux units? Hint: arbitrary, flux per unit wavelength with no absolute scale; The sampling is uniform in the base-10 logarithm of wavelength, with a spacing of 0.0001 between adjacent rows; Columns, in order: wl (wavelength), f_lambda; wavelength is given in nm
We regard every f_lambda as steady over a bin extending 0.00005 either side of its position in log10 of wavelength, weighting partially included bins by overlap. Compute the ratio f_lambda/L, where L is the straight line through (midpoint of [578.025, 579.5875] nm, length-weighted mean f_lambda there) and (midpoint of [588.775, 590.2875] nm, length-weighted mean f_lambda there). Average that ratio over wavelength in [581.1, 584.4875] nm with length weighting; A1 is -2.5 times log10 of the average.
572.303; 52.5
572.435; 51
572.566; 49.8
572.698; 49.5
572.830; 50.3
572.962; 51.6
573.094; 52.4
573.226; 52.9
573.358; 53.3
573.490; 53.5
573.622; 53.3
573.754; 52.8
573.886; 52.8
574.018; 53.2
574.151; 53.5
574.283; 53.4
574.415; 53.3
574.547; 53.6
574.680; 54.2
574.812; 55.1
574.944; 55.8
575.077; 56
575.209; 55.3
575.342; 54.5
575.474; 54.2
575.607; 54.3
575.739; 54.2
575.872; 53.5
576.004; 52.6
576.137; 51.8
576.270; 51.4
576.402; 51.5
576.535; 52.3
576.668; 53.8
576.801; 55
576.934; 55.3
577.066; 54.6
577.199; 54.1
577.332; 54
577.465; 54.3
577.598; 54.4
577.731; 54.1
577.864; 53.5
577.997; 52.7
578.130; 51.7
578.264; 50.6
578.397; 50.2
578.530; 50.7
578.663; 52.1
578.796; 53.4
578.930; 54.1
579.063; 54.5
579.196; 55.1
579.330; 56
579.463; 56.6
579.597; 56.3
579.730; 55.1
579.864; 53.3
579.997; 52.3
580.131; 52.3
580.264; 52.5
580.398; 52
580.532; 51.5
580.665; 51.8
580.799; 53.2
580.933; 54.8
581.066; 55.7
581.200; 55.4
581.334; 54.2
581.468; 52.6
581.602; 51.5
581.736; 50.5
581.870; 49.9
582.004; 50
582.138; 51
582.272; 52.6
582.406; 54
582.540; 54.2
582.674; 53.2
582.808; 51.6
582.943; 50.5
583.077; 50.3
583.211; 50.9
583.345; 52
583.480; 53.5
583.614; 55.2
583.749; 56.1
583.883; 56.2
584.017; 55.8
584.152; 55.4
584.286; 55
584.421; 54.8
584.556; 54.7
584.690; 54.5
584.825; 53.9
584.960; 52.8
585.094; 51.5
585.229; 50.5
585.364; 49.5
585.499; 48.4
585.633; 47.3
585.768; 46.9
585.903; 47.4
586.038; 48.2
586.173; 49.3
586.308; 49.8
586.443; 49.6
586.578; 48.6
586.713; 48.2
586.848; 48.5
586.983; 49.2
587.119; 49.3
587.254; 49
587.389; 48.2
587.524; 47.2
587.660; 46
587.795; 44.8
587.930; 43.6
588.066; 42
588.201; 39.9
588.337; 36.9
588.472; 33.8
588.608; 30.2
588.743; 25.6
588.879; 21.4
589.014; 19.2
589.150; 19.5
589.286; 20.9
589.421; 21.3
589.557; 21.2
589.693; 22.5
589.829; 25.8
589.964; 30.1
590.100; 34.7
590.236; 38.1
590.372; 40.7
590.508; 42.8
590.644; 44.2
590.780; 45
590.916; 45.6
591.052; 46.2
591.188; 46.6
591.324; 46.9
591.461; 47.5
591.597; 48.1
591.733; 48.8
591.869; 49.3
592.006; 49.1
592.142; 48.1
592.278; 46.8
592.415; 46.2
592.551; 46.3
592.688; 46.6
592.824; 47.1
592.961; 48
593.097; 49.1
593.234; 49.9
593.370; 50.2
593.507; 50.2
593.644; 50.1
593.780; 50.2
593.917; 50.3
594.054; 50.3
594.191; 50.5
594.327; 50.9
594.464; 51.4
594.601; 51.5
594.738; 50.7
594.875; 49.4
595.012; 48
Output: -0.241 mag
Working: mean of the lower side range 53.3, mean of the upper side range 24.9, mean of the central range 53.1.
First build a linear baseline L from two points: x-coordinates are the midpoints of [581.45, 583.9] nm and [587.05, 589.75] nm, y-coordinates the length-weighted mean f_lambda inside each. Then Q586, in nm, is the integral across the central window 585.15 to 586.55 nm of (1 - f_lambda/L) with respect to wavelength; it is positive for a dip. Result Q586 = -0.216 nm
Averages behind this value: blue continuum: 52.3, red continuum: 34.2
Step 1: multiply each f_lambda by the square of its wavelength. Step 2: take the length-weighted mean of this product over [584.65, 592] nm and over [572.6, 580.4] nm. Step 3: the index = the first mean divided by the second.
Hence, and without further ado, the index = 0.81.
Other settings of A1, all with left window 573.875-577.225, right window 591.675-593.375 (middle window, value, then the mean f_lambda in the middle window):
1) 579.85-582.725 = -0.02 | 52.7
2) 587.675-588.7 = 0.26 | 38.8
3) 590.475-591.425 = 0.07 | 45.5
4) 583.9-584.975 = -0.08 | 54.8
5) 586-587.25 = 0.02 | 49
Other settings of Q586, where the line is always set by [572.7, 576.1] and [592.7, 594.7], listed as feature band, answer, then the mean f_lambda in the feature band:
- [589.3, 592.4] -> 0.628 nm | 40.2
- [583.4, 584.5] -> -0.074 nm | 55.2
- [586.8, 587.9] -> 0.075 nm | 47.6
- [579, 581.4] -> -0.074 nm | 54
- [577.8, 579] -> 0.014 nm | 52.1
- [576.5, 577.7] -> -0.028 nm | 54.2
